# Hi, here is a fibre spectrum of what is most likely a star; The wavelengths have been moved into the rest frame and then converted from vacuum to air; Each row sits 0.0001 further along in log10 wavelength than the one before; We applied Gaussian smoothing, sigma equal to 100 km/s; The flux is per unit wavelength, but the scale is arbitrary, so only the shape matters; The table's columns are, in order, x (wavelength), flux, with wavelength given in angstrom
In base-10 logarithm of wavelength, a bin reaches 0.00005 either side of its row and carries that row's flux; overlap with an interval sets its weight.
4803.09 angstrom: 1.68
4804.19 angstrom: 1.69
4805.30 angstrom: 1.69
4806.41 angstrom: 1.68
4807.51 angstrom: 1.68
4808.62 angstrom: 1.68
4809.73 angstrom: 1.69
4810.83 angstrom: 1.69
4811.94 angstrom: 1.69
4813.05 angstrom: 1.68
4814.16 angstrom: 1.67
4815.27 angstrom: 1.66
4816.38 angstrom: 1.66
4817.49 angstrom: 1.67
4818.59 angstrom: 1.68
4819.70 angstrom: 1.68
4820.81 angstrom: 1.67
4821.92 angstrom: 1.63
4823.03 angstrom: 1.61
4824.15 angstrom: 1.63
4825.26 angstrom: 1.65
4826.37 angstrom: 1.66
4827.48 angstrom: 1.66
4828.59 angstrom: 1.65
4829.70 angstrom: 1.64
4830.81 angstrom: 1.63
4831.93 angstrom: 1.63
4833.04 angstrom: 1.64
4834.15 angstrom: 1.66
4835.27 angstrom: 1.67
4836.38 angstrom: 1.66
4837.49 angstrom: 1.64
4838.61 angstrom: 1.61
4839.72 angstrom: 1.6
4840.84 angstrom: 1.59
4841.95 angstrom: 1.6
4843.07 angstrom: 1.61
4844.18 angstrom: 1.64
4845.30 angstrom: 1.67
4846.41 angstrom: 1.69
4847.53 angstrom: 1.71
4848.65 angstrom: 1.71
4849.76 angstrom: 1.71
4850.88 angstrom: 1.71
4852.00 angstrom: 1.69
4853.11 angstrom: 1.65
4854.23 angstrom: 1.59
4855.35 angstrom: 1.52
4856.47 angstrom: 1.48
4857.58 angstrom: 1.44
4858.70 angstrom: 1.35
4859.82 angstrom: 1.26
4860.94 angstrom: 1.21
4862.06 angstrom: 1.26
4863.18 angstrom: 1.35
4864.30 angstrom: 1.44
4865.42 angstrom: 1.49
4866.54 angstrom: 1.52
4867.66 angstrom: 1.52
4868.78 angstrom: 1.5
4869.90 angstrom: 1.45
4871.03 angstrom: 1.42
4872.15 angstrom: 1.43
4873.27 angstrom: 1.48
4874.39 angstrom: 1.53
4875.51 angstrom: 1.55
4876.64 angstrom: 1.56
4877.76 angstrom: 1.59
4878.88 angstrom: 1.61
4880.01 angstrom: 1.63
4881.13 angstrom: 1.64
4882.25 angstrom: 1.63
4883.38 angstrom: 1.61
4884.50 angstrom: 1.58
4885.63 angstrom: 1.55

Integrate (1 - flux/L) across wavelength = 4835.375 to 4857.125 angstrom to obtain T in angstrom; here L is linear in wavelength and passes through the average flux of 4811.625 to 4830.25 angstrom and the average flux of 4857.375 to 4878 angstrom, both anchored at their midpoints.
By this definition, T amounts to -1.4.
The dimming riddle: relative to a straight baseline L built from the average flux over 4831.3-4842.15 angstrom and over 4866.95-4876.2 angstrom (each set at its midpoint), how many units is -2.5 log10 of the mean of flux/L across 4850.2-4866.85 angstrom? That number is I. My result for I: 0.055 mag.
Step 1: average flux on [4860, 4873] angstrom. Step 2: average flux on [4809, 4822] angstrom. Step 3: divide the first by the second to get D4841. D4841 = 0.84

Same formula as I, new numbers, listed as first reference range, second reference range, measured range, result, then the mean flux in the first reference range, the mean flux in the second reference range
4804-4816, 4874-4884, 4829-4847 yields 0.006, 1.68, 1.6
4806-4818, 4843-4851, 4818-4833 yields 0.021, 1.68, 1.68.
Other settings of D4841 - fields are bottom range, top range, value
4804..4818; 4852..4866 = 0.85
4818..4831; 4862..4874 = 0.88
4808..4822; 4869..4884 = 0.92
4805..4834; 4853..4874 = 0.86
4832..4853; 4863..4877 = 0.90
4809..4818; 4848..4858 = 0.96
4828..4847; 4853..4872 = 0.88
